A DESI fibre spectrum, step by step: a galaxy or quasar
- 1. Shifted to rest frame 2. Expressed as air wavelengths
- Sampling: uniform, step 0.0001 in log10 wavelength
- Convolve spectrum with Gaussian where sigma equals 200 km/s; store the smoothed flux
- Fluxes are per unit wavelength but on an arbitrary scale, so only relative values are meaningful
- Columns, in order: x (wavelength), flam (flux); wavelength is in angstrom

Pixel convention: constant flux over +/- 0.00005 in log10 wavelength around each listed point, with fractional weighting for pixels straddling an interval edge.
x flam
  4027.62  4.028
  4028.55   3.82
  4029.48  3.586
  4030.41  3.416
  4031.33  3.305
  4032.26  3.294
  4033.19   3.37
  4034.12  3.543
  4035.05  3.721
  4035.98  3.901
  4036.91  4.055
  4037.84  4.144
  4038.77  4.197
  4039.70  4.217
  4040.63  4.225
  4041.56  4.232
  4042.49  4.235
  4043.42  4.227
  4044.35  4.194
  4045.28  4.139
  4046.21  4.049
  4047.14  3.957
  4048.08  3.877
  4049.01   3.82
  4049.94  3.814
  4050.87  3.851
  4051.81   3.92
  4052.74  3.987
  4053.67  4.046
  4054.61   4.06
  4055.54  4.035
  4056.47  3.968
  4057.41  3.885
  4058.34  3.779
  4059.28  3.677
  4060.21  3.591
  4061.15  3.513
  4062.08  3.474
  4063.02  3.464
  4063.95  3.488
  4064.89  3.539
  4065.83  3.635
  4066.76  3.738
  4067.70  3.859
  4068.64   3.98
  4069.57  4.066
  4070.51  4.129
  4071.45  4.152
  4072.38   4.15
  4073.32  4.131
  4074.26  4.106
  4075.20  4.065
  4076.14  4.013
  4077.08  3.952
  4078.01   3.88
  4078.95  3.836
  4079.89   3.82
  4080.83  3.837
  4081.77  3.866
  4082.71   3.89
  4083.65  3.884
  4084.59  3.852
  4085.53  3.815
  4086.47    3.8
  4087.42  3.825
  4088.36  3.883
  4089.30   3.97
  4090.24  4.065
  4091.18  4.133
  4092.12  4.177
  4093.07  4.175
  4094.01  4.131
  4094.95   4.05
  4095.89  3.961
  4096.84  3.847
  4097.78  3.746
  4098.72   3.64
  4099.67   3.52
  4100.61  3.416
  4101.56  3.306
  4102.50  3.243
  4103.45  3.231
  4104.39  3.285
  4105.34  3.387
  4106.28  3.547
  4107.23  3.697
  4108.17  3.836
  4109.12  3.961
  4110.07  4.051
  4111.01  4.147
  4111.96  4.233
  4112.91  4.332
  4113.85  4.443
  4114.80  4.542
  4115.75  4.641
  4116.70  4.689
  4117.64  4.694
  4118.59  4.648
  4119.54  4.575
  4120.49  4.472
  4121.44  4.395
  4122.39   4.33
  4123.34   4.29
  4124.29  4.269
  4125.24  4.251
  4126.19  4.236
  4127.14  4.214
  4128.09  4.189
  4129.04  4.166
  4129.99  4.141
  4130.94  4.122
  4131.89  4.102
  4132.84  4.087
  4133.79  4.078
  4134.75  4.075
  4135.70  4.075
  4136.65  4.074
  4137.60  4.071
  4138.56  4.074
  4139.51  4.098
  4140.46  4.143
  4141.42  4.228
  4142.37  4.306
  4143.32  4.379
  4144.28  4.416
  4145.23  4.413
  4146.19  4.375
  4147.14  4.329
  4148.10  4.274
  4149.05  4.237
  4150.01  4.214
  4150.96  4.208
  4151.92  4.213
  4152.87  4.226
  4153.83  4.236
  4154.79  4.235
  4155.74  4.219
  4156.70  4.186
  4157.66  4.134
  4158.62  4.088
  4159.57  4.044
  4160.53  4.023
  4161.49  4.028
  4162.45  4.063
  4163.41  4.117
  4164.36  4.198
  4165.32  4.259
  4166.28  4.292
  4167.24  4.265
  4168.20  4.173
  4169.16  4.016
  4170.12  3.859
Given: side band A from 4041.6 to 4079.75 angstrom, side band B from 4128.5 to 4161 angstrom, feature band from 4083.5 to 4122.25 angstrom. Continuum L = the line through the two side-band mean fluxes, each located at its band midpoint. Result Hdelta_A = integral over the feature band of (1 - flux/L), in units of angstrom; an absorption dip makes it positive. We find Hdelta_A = 0.61 angstrom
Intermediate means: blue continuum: 3.91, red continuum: 4.19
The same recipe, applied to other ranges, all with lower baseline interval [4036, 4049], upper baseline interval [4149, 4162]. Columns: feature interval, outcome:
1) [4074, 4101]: 1.5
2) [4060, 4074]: 1.1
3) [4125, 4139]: 0.1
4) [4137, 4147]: -0.2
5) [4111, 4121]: -0.9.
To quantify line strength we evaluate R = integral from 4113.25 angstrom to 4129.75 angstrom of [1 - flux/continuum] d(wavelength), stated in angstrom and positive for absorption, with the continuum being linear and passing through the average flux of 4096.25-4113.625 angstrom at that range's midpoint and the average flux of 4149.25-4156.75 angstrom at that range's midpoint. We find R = -2.3 angstrom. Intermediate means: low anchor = 3.7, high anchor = 4.22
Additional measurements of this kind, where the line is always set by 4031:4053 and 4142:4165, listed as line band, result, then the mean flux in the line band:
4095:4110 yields 1.8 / 3.6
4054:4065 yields 0.7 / 3.71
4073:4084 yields 0.2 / 3.94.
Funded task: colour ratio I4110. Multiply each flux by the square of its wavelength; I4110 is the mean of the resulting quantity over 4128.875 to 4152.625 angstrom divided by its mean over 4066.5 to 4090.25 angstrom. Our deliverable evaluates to 1.1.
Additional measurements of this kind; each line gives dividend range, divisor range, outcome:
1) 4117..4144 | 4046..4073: 1.14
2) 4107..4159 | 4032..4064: 1.14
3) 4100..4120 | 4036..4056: 1.02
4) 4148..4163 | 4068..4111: 1.11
